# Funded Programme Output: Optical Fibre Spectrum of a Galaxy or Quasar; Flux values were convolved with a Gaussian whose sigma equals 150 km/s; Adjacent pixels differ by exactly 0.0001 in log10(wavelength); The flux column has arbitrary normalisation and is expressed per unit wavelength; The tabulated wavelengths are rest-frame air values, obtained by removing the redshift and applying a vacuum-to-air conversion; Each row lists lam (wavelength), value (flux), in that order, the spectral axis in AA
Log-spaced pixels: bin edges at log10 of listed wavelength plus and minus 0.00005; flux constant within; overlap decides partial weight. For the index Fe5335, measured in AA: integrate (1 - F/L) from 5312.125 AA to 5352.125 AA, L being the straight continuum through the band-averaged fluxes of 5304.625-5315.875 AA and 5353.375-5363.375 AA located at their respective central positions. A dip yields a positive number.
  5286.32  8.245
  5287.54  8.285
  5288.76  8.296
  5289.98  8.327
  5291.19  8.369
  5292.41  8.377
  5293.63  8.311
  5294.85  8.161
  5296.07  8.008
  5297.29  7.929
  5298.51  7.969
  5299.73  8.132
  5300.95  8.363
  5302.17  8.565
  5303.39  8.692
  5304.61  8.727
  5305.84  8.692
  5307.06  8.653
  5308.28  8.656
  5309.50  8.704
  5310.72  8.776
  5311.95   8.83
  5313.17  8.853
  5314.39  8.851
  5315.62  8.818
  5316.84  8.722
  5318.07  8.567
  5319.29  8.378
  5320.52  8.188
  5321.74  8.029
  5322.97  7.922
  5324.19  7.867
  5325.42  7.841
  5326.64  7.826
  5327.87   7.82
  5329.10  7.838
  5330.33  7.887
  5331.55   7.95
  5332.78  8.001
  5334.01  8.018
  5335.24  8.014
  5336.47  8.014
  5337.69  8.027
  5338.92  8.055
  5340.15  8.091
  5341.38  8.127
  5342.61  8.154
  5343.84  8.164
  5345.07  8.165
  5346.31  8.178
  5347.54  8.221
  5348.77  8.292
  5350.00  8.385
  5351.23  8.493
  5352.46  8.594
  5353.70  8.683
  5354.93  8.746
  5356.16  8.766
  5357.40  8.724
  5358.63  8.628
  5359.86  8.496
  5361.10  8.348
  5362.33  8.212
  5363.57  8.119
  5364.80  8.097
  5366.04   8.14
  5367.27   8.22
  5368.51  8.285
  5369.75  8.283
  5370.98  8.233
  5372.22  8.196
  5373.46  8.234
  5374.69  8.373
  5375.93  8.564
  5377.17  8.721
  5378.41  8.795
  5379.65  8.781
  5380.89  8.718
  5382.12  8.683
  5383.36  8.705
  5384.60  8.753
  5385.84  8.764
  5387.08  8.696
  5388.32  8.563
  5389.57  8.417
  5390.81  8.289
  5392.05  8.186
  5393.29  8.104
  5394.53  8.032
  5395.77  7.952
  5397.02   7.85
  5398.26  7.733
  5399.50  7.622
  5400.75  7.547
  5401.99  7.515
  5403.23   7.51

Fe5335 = 2.18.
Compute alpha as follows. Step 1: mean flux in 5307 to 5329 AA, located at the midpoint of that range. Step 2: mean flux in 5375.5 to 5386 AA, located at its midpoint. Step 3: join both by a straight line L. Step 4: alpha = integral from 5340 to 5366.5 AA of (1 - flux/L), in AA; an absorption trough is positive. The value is 0.7 AA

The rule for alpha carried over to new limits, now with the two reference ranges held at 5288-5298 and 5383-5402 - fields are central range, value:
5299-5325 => -1.0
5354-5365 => -0.4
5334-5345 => 0.2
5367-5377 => -0.2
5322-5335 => 0.5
